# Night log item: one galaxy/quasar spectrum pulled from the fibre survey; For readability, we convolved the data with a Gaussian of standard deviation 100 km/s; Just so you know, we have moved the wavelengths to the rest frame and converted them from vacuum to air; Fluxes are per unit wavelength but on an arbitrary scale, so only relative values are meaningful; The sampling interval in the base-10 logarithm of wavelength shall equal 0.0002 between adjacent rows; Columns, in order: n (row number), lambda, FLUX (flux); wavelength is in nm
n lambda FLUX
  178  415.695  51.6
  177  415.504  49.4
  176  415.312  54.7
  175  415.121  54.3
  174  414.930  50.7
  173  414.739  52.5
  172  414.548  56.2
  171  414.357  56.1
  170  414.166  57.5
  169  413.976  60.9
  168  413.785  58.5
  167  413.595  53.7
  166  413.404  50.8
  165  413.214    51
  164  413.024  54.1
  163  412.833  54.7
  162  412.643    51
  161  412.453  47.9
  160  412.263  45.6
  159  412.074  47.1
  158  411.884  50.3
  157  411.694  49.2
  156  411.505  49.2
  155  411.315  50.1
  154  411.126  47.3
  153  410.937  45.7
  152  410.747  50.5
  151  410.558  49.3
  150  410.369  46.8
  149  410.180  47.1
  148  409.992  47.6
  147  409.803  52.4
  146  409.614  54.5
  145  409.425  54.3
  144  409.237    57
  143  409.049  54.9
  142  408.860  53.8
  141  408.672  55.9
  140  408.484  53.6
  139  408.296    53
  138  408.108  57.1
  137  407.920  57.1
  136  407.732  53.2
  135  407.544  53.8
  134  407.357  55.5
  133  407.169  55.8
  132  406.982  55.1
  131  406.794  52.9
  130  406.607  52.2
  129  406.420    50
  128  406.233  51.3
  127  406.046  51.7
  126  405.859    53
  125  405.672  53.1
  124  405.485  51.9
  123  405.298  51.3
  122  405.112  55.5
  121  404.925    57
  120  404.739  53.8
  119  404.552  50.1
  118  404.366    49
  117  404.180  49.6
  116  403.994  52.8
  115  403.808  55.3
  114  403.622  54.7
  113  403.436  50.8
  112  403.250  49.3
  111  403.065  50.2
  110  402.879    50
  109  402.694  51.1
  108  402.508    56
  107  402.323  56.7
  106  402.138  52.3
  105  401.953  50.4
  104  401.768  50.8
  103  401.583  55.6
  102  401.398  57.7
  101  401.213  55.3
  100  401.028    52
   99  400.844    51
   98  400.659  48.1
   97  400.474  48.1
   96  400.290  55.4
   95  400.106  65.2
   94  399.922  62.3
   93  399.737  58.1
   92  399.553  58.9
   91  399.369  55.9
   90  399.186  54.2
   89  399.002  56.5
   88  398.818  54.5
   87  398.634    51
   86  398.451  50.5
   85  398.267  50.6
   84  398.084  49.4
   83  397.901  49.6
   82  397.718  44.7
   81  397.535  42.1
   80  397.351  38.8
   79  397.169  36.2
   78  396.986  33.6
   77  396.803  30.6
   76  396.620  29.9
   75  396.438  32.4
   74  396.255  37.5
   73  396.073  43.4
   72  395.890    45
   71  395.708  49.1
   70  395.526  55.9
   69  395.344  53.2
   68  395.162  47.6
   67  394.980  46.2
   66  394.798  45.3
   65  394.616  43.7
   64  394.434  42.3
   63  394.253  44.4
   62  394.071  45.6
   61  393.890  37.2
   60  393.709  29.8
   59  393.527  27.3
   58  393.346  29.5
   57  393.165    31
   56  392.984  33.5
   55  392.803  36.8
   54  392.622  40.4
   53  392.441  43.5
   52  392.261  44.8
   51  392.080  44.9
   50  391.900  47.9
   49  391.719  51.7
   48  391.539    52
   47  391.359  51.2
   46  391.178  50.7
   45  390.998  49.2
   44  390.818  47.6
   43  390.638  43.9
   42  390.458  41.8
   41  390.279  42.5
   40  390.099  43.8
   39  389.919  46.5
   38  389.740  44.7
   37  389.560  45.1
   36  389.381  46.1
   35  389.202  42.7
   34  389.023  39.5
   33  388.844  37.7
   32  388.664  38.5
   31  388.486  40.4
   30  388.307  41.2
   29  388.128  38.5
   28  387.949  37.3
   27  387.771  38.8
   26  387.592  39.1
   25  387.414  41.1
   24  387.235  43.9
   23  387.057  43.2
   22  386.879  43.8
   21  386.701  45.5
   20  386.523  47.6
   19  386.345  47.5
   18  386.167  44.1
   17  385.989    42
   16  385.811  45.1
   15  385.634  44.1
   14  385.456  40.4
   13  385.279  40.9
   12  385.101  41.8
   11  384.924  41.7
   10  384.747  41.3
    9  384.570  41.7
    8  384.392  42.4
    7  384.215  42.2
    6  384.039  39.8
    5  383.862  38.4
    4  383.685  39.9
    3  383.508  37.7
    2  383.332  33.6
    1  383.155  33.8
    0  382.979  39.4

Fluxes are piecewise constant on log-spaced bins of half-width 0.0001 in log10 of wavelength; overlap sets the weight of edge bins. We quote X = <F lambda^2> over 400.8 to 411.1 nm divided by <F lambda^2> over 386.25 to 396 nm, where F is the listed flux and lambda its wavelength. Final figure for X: 1.3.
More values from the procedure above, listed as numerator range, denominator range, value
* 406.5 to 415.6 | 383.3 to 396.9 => 1.38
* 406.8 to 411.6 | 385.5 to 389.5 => 1.39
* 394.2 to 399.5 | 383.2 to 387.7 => 1.15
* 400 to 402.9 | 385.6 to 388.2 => 1.35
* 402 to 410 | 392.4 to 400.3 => 1.25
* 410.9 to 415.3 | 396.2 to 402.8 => 1.12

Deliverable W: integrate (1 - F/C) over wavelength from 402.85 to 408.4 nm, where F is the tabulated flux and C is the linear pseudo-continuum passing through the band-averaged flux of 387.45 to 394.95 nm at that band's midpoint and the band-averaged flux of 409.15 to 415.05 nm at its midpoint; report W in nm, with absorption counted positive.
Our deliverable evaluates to -0.490 nm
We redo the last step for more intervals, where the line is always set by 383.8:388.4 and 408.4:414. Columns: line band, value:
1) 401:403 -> -0.23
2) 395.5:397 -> 0.21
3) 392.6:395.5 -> 0.33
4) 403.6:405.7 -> -0.16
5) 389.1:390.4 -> -0.03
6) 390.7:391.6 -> -0.12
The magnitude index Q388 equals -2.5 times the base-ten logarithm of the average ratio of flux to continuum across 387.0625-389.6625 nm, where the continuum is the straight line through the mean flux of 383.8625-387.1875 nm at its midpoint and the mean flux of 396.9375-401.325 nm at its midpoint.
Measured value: 0.10 mag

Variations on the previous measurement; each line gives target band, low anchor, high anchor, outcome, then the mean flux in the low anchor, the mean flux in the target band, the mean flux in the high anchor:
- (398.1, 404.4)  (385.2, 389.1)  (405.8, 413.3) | -0.12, 41.8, 53.5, 51.8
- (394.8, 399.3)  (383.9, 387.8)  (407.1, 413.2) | 0.04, 42.6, 45.2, 51.7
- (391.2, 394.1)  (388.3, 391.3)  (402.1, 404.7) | 0.12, 43.8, 40.6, 52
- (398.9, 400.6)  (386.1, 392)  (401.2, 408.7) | -0.14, 44.1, 57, 53.2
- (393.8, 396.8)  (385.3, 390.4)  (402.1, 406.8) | 0.09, 42.5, 43.3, 52.4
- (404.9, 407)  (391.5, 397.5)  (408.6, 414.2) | -0.10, 40.8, 52.7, 51.5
